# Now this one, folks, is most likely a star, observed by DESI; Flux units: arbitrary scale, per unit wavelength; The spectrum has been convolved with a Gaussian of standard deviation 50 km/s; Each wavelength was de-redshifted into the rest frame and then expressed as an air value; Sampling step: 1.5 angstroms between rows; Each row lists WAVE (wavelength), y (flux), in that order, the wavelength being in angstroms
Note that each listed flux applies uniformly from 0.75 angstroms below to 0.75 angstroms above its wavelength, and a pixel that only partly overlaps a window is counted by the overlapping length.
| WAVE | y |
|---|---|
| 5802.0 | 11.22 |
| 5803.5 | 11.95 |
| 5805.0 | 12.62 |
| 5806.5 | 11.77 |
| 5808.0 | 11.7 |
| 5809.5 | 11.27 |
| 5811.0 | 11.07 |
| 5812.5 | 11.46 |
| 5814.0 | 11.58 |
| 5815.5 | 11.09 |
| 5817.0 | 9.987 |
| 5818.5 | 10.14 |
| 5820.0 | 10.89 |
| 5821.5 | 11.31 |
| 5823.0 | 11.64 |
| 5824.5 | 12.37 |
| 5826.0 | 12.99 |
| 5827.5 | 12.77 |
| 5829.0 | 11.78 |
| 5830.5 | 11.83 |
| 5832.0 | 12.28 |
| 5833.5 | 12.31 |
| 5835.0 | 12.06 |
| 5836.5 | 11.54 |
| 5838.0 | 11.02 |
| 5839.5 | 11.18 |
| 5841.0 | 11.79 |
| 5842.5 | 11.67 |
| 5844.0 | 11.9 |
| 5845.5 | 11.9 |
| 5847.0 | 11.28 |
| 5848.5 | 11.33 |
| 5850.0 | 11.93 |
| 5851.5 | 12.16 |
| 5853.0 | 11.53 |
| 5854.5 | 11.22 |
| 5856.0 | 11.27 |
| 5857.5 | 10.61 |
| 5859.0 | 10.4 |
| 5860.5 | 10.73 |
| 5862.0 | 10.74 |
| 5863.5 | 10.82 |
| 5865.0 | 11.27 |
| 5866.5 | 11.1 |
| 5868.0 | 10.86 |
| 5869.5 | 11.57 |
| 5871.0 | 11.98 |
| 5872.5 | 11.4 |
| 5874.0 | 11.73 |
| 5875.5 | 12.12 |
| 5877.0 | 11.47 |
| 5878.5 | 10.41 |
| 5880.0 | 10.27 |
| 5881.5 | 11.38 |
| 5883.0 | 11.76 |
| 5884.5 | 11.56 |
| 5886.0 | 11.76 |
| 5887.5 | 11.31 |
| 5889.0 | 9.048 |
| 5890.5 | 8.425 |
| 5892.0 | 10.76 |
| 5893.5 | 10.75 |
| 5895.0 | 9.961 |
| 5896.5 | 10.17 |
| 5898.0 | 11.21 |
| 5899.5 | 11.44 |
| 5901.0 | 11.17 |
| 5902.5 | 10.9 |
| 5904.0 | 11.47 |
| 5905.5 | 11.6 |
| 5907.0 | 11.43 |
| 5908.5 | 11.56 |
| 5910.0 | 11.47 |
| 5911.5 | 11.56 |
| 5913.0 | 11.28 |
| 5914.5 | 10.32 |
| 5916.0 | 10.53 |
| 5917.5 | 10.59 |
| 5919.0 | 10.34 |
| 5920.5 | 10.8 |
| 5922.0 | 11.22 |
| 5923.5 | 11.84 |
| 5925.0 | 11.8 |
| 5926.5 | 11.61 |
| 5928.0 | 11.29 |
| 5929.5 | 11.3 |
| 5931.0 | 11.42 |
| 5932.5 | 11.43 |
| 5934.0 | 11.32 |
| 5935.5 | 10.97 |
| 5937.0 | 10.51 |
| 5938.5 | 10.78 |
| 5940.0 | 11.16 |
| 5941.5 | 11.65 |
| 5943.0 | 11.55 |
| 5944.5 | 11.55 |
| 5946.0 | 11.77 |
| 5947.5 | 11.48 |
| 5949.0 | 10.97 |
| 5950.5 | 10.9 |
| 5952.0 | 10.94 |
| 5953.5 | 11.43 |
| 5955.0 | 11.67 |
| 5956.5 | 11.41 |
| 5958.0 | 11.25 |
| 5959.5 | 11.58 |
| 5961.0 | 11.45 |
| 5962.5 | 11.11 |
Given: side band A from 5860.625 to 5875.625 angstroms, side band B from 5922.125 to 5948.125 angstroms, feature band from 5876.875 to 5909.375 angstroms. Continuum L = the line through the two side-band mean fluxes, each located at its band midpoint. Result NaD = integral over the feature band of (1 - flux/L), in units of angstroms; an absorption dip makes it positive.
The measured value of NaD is 1.3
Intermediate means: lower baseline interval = 11.3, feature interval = 10.9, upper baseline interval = 11.4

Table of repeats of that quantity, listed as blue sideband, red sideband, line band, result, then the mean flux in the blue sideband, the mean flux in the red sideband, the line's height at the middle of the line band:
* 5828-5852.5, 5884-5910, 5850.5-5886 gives 0.20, 11.8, 10.9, 11.3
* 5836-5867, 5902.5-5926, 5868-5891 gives 0.31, 11.3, 11.2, 11.2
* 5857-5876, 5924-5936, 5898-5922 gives 0.49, 11.2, 11.4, 11.3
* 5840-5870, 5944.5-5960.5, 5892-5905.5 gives 0.49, 11.3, 11.4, 11.3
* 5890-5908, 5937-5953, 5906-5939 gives -0.38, 10.8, 11.2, 11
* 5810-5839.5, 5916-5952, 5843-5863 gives 0.30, 11.6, 11.2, 11.5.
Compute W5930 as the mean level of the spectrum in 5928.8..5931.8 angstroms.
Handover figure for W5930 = 11.4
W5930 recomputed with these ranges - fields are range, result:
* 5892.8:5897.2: 10.3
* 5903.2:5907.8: 11.5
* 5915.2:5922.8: 10.7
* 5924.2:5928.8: 11.6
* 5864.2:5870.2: 11.2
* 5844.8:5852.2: 11.7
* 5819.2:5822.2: 11.1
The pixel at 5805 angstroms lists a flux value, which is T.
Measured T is 12.62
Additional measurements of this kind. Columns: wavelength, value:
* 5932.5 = 11.43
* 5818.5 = 10.14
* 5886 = 11.76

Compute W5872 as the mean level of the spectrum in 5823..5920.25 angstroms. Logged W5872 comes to 11.3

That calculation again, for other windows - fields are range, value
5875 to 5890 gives 11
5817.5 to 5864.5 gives 11.5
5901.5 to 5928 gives 11.2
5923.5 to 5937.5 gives 11.3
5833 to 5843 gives 11.6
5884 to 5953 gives 11.1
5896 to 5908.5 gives 11.2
